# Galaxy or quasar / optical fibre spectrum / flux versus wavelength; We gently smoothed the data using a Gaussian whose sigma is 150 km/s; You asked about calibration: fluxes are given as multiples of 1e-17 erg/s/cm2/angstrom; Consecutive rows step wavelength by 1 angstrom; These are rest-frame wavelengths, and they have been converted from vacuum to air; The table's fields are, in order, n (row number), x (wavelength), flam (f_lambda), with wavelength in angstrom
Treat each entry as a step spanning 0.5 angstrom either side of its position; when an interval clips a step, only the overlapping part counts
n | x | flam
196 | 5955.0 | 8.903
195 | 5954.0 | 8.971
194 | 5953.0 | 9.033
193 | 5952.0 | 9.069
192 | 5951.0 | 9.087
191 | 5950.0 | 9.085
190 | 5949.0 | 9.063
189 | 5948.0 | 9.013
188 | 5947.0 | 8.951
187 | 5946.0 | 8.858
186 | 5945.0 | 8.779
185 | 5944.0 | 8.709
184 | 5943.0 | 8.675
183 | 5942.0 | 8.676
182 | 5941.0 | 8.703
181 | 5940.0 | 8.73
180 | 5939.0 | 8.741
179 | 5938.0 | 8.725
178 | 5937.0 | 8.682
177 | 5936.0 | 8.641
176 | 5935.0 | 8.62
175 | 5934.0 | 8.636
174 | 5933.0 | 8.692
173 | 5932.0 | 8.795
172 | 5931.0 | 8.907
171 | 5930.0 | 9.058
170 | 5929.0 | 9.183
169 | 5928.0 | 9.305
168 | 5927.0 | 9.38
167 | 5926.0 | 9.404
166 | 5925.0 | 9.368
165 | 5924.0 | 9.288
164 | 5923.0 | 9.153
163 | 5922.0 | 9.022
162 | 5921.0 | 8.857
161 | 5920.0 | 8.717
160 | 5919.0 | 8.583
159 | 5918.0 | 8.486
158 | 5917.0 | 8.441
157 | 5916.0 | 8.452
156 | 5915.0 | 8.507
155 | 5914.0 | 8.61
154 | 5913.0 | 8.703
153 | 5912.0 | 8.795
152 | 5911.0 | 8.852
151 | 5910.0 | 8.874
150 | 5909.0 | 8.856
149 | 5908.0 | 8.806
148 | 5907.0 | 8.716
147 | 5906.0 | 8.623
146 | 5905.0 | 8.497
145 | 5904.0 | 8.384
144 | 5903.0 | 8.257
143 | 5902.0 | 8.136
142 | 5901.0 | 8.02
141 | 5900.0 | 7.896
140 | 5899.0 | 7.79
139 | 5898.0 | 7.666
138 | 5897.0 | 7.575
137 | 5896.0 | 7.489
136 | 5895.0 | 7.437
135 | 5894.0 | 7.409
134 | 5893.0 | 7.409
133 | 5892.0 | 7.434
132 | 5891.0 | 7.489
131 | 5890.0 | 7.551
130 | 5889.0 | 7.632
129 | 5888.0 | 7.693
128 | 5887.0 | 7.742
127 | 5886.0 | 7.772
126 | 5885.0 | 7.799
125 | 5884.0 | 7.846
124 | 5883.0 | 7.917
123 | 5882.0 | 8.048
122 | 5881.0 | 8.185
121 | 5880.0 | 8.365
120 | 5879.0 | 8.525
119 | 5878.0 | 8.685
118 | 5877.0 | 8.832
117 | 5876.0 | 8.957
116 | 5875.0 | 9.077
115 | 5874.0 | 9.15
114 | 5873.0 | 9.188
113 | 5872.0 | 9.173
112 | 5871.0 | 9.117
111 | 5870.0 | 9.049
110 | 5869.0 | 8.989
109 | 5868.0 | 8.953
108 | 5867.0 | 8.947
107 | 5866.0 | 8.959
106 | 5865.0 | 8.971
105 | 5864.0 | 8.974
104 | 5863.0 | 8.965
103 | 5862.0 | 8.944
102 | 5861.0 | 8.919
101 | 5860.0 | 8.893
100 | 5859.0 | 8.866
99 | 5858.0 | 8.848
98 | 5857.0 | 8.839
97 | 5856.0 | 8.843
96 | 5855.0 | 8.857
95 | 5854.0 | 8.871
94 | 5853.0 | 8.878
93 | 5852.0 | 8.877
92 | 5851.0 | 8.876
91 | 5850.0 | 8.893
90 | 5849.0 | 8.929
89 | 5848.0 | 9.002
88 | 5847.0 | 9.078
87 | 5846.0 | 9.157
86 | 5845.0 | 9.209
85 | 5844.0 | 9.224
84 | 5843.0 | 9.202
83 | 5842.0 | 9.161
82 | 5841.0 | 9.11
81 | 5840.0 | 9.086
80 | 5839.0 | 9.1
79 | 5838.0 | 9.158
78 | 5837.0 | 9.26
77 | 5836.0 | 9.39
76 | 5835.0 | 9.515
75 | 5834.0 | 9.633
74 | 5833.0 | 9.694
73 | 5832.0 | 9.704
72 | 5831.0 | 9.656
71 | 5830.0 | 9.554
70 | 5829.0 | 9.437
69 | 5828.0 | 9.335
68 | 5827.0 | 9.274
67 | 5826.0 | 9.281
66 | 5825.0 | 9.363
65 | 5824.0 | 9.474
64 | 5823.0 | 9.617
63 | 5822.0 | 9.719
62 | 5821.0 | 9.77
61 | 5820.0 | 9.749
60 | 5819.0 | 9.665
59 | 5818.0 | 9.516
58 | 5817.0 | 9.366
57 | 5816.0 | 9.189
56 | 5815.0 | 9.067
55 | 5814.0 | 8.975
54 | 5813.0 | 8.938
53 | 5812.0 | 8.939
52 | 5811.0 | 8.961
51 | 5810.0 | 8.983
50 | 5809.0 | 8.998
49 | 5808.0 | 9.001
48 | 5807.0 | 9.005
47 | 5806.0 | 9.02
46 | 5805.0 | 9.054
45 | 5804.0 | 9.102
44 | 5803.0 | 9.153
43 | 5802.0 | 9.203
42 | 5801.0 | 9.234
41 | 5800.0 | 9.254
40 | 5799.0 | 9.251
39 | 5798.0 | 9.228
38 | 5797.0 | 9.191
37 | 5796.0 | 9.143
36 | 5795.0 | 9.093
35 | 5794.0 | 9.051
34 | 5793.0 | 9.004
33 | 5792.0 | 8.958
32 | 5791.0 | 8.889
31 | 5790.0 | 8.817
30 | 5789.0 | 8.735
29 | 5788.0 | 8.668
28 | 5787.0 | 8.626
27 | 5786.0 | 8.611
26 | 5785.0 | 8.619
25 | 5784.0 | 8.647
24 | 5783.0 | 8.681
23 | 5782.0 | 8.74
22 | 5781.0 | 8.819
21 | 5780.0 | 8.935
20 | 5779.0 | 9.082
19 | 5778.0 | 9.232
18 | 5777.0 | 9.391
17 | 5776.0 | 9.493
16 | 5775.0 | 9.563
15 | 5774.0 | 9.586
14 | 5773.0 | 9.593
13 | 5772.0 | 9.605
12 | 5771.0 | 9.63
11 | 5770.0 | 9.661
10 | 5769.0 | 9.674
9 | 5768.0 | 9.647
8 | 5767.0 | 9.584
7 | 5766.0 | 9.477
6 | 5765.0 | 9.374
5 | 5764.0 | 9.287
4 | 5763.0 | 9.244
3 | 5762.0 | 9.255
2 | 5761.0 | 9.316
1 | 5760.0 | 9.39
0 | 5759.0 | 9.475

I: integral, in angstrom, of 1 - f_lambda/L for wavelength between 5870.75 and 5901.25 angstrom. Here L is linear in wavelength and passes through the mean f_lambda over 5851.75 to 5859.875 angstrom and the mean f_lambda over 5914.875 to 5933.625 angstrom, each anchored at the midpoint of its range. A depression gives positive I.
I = 2.77 angstrom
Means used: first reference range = 8.86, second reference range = 8.93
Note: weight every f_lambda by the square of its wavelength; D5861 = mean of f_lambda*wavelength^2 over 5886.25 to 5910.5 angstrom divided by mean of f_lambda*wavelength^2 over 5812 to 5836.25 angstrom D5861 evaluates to 0.9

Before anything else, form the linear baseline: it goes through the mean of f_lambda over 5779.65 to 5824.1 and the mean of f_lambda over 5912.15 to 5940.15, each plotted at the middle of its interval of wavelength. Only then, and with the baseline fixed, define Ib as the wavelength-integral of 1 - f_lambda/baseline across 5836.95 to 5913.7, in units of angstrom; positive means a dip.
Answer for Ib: 3.2 angstrom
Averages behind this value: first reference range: 9.08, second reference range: 8.85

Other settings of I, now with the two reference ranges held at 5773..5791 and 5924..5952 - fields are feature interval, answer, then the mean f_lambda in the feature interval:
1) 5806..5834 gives -1.20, 9.34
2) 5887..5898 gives 1.73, 7.53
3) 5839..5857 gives -0.13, 9.01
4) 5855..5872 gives -0.01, 8.95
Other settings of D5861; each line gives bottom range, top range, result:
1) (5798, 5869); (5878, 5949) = 0.95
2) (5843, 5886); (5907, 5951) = 1.03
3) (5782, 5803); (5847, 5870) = 1.02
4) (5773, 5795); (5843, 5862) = 1.02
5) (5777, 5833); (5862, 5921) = 0.94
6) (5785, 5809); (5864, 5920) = 0.96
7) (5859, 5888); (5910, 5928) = 1.04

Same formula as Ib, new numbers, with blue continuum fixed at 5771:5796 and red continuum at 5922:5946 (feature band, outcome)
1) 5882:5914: 3.20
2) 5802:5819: -0.17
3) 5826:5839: -0.66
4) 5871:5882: 0.20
